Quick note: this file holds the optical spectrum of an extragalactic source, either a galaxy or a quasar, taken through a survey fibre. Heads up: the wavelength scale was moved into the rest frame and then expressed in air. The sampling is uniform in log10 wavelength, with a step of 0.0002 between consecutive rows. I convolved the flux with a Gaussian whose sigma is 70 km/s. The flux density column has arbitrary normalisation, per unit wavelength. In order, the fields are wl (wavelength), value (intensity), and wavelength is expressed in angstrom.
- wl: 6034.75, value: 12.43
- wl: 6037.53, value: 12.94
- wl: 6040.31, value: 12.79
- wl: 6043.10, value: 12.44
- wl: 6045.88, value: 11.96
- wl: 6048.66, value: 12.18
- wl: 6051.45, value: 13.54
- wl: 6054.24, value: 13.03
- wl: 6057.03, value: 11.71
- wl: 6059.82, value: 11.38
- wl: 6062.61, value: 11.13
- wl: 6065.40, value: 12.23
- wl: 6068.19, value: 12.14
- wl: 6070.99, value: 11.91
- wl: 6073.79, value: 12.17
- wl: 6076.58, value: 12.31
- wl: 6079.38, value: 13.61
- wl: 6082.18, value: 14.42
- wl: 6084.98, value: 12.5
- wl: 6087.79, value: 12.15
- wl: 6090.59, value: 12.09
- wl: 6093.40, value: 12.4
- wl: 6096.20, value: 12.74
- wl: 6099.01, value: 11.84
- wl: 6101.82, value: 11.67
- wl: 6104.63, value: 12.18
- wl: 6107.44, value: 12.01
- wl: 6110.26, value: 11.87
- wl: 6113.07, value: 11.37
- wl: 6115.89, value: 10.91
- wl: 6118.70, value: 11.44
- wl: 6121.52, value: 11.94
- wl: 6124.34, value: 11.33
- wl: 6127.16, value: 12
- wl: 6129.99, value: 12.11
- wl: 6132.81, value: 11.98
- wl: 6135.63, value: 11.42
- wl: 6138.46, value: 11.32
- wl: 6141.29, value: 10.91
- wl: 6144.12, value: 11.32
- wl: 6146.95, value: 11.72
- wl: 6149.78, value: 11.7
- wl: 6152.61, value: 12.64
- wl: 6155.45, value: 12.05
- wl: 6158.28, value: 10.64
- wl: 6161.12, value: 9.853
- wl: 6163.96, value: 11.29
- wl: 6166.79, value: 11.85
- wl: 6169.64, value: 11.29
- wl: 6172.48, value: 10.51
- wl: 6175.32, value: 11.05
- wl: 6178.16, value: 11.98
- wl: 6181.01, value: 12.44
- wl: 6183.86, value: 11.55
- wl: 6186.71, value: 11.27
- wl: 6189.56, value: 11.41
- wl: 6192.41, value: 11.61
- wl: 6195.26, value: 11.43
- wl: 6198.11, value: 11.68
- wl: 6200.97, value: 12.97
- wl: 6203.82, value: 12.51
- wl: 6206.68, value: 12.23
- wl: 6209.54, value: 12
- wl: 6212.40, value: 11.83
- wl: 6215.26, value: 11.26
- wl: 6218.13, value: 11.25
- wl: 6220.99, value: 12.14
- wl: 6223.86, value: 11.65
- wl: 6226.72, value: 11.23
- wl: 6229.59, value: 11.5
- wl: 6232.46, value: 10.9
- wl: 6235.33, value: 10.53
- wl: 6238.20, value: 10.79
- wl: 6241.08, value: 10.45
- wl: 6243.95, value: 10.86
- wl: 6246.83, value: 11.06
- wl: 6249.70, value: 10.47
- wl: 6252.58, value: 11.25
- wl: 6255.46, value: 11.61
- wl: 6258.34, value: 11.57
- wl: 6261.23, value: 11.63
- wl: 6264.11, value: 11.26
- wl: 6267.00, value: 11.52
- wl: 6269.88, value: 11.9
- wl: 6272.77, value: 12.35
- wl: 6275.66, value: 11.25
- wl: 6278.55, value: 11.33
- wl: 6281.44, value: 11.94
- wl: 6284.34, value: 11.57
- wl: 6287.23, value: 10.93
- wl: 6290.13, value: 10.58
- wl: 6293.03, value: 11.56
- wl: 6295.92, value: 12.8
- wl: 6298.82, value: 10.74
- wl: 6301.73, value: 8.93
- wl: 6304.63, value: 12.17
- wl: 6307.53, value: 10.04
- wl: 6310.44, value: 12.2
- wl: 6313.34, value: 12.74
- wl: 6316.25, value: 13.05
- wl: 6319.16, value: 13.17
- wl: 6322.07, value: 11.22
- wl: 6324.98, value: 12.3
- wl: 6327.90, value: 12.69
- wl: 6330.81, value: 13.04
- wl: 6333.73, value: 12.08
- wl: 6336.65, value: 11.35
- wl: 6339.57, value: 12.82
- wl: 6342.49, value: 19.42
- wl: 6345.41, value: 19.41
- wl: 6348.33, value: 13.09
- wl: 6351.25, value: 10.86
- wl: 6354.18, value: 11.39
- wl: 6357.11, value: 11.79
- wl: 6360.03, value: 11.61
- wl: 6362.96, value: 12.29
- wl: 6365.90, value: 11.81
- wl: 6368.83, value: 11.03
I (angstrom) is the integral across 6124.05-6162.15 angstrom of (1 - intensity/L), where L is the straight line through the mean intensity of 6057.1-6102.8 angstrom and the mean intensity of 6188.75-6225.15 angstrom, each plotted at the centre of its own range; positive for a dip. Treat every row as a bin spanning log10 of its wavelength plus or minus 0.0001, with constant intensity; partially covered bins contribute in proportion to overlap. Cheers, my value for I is 1.7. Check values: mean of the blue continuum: 12.3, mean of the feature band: 11.5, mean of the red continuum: 11.9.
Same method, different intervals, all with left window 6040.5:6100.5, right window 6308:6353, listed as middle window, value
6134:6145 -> 1.18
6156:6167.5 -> 1.58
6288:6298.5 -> 1.28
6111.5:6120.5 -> 0.90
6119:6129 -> 0.65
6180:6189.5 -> 0.80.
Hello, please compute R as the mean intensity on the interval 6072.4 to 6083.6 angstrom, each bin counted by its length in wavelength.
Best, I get 13.1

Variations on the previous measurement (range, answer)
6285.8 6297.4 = 11.5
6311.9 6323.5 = 12.5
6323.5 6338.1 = 12.3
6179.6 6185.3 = 12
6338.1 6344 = 16.1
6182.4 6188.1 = 11.4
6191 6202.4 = 11.9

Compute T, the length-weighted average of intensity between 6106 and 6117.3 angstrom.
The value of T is 11.5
